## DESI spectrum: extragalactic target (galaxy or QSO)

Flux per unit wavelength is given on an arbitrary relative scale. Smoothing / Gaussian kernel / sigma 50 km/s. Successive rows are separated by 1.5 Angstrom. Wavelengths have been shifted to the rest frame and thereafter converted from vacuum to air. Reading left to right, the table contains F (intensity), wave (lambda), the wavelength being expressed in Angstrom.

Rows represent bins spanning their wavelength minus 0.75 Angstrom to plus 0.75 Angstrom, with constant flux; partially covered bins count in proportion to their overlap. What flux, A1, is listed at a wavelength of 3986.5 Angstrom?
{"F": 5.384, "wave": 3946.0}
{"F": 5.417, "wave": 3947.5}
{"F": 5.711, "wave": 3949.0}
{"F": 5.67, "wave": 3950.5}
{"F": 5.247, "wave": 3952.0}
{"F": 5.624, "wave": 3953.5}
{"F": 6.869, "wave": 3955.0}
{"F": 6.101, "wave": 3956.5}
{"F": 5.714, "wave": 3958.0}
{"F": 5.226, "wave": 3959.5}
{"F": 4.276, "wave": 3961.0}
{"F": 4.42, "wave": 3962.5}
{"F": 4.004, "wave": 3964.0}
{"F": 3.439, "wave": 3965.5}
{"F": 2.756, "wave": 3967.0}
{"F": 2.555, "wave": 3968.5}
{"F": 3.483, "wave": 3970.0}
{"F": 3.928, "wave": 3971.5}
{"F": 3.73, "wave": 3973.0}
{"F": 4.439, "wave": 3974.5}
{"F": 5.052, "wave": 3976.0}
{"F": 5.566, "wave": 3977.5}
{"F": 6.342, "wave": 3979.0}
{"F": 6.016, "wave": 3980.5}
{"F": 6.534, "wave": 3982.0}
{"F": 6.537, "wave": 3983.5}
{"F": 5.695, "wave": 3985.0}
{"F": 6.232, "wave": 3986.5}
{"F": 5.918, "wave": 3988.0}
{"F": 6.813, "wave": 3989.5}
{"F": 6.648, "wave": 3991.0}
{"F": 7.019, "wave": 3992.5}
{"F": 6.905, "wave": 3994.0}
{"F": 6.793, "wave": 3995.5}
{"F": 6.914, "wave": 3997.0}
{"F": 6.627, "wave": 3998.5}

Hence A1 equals 6.232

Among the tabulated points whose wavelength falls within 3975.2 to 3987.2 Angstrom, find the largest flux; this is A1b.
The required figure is 6.537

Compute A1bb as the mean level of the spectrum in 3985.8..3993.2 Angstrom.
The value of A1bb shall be 6.52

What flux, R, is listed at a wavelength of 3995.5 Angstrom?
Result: 6.793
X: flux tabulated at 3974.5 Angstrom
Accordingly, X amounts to 4.439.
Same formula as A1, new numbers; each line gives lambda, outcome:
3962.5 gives 4.42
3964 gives 4.004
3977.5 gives 5.566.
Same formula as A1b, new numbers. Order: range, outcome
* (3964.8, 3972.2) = 3.928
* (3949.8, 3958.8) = 6.869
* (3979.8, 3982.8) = 6.534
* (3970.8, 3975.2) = 4.439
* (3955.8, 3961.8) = 6.101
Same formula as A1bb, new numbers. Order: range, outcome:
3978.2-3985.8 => 6.22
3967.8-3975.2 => 3.63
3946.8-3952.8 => 5.51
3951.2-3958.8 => 5.9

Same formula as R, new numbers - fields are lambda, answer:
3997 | 6.914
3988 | 5.918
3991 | 6.648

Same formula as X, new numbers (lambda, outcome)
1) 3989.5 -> 6.813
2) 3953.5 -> 5.624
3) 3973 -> 3.73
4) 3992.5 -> 7.019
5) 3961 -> 4.276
